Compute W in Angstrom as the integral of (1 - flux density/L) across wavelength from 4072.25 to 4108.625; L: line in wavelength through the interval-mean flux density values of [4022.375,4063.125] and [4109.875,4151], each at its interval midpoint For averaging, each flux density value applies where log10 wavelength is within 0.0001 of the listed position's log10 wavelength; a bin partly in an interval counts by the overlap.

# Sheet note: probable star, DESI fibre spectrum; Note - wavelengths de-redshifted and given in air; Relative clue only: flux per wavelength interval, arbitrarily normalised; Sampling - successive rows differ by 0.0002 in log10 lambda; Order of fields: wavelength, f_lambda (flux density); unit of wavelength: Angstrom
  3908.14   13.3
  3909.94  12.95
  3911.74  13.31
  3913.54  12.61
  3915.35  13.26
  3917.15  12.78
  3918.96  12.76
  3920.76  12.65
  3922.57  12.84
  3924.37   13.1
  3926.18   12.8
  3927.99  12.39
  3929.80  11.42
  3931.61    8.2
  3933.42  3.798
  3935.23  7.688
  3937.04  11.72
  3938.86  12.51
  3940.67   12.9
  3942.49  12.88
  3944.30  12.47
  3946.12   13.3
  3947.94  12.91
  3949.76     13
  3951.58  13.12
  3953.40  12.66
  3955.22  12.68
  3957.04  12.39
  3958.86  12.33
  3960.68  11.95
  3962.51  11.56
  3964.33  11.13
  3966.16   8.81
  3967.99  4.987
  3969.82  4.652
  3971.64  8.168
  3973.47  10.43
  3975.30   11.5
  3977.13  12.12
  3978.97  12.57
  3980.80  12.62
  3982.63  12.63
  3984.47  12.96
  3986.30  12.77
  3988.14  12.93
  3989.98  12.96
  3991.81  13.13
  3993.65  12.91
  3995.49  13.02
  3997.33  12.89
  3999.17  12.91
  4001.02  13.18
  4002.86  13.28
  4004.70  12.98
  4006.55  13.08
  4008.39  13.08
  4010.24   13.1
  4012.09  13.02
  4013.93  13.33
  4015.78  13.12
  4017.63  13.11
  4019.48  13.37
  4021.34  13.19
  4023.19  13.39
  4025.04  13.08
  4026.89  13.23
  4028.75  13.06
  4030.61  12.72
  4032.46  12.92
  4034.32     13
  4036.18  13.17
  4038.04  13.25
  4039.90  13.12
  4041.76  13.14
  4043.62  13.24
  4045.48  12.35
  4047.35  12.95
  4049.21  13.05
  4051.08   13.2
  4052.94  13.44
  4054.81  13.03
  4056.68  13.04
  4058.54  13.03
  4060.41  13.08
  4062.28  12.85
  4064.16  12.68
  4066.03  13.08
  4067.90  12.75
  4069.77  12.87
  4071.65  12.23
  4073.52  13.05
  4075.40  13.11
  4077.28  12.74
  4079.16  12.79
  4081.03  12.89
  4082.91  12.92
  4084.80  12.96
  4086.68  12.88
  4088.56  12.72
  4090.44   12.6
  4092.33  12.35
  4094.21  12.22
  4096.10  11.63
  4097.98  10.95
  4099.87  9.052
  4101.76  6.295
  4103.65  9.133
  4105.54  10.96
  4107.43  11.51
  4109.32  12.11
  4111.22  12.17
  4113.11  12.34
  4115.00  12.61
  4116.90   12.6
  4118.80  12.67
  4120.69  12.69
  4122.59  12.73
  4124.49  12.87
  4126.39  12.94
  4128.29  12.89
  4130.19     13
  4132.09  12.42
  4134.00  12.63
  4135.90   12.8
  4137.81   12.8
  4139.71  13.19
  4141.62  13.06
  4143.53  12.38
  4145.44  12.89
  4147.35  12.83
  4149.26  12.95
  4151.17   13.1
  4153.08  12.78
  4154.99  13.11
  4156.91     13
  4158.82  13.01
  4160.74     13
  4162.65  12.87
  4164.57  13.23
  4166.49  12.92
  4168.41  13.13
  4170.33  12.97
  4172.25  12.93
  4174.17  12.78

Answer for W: 3.27 Angstrom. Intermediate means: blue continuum 13.1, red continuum 12.7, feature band 11.7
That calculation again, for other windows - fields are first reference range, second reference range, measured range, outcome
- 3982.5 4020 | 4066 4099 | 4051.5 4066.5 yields -0.4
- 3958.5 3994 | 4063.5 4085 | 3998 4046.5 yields -4.8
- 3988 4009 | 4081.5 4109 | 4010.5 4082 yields -4.8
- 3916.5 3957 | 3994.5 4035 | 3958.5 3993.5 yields 3.9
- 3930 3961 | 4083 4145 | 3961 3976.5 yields 3.4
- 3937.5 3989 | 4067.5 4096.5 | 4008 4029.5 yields -1.9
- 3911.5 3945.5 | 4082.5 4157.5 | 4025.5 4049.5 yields -2.0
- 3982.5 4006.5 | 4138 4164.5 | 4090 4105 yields 2.9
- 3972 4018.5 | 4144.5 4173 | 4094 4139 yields 3.8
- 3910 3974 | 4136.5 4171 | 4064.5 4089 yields -0.9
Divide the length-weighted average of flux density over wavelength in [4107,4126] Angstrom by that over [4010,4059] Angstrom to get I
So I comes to 0.95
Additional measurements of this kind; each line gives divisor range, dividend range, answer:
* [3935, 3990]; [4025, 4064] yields 1.13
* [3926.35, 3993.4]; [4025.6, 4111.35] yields 1.10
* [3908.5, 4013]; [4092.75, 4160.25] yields 1.02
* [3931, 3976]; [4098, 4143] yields 1.12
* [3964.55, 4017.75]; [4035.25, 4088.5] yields 1.09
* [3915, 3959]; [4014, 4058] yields 1.10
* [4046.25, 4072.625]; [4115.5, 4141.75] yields 0.99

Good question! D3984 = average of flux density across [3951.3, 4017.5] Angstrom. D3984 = 12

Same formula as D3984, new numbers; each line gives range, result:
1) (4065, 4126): 12.1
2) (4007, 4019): 13.1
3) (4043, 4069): 13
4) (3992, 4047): 13.1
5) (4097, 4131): 11.6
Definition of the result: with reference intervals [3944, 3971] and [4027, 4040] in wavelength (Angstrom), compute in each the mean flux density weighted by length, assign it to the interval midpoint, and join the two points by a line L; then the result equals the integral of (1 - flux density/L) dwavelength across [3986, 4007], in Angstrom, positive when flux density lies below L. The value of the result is -1.6 Angstrom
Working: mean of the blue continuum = 11.1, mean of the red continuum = 13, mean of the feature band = 13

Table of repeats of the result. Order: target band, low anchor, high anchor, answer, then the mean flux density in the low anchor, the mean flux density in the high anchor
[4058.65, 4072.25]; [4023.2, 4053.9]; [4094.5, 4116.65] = -0.69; 13.1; 10.9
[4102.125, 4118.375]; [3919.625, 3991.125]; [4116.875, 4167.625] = 1.42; 11.4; 12.9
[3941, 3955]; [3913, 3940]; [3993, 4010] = -1.24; 11.4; 13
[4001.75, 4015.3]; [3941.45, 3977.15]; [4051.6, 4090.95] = -1.38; 11.1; 12.9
